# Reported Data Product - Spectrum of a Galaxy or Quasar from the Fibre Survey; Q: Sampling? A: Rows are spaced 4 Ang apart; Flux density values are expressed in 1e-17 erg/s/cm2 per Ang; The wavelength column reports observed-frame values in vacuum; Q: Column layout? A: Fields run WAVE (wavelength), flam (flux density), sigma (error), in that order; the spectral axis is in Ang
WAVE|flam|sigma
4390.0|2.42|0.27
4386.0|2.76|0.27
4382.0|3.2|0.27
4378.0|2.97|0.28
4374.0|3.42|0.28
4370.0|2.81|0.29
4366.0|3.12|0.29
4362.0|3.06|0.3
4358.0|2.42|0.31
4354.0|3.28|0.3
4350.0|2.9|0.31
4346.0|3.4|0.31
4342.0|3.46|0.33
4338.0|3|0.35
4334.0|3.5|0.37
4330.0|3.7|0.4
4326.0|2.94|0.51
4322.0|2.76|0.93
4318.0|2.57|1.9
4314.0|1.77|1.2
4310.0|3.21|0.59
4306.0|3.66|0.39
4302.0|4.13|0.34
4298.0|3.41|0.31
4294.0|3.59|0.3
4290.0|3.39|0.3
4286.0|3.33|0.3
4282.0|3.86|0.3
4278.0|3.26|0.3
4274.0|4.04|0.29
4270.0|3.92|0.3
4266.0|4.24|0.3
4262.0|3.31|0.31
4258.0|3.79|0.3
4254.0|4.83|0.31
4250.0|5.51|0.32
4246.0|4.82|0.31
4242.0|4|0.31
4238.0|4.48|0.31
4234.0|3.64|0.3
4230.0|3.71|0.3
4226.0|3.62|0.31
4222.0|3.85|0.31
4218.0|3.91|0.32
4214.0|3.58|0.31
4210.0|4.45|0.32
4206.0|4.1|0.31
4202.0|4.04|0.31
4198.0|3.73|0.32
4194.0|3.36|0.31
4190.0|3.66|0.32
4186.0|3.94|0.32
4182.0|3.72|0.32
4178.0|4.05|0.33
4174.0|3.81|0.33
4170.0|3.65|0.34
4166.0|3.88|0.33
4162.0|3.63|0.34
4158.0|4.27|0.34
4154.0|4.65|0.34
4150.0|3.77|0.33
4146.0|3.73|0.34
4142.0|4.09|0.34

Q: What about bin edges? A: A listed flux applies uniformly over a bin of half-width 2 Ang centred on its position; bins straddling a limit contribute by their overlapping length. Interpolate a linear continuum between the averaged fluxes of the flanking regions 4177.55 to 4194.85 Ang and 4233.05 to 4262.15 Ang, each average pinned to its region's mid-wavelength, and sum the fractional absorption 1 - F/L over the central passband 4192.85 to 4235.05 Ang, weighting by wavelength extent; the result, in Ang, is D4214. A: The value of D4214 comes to 2.1 Ang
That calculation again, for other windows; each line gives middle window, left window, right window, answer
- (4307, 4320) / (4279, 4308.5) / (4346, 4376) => 3.2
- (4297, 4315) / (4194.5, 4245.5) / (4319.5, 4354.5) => 0.5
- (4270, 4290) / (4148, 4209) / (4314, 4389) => -1.4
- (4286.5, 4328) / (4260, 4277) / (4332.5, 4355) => 4.6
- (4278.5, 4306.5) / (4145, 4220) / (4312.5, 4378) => -2.6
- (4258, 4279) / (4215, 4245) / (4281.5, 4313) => -0.6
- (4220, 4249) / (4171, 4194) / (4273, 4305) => -2.9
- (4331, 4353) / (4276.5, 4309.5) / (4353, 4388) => -0.5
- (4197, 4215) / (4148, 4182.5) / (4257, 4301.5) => -0.8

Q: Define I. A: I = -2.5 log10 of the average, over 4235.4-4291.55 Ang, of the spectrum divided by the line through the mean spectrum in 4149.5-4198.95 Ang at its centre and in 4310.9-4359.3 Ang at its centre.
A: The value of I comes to -0.20 mag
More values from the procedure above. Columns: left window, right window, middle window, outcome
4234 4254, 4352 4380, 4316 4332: 0.186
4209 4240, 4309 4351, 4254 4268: -0.099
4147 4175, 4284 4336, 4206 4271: -0.152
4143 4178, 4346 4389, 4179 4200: 0.031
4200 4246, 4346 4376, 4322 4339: -0.001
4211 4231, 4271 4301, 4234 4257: -0.235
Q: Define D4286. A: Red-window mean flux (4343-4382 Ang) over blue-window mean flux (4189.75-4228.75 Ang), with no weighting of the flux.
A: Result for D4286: 0.80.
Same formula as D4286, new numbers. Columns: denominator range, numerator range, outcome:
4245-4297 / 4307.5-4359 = 0.76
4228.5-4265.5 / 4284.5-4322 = 0.76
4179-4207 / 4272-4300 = 0.94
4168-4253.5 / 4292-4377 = 0.79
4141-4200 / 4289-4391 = 0.81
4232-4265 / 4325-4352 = 0.76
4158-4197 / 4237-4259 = 1.22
